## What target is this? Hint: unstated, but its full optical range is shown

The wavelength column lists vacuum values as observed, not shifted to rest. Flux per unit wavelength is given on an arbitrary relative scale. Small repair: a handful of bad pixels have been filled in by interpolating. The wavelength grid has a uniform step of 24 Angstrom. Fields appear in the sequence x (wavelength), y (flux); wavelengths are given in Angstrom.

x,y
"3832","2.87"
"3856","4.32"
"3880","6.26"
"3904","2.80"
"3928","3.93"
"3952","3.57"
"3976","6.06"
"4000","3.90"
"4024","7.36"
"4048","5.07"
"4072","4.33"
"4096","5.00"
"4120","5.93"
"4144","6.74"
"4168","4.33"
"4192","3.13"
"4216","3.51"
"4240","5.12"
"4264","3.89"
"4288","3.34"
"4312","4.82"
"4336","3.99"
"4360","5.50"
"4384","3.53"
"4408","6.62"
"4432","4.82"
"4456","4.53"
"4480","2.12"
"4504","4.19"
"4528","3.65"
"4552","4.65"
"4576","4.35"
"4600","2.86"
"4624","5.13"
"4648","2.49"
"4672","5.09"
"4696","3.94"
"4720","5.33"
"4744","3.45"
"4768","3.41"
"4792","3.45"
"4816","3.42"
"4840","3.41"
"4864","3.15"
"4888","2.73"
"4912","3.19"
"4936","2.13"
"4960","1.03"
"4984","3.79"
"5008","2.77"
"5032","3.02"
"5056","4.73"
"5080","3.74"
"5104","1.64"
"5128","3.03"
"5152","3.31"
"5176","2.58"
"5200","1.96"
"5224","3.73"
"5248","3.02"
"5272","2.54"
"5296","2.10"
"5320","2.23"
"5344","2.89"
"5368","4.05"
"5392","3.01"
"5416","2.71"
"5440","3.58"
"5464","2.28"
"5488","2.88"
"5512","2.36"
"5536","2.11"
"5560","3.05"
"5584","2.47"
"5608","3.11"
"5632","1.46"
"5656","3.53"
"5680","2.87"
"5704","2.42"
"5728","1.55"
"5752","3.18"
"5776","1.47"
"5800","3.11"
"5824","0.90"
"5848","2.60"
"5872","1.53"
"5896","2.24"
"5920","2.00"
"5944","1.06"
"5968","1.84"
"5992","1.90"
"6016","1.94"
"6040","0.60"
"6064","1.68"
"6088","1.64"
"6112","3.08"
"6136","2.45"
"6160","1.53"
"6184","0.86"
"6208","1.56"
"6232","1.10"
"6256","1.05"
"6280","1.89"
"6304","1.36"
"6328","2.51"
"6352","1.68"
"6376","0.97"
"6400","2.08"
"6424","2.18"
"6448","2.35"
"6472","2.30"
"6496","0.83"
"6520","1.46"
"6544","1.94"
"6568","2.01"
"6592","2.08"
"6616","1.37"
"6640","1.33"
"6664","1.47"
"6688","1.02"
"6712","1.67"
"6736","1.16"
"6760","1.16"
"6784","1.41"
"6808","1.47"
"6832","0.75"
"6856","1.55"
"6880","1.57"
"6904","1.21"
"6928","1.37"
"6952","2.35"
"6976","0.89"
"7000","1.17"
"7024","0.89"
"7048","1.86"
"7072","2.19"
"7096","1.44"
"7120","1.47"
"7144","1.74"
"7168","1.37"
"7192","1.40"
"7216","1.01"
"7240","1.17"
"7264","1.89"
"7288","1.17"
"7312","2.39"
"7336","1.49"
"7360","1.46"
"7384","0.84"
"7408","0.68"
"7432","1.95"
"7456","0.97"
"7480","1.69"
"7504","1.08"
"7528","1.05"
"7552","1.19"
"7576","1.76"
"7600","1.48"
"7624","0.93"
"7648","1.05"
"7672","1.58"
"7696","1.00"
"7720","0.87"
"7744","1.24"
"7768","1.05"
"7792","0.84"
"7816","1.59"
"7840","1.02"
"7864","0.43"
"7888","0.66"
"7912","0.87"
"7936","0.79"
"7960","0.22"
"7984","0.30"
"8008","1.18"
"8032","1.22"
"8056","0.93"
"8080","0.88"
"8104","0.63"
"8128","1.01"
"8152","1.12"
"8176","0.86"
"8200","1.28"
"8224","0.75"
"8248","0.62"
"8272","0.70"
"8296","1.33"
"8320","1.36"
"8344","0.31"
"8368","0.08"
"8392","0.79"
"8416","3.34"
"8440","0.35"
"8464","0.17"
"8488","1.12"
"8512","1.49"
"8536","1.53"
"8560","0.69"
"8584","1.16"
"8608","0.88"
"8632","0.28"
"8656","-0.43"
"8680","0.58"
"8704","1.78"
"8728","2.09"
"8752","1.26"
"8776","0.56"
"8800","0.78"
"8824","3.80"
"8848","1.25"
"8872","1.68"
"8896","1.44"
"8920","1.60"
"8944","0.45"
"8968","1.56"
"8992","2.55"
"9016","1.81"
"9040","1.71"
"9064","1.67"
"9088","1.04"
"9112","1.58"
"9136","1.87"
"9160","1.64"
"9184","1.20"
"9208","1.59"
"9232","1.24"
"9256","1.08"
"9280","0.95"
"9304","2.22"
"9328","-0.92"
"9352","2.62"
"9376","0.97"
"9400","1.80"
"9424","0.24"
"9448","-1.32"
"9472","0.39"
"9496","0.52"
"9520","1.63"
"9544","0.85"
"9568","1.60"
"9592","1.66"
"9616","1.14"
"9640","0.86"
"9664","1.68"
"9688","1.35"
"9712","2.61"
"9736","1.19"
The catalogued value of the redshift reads 1.26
